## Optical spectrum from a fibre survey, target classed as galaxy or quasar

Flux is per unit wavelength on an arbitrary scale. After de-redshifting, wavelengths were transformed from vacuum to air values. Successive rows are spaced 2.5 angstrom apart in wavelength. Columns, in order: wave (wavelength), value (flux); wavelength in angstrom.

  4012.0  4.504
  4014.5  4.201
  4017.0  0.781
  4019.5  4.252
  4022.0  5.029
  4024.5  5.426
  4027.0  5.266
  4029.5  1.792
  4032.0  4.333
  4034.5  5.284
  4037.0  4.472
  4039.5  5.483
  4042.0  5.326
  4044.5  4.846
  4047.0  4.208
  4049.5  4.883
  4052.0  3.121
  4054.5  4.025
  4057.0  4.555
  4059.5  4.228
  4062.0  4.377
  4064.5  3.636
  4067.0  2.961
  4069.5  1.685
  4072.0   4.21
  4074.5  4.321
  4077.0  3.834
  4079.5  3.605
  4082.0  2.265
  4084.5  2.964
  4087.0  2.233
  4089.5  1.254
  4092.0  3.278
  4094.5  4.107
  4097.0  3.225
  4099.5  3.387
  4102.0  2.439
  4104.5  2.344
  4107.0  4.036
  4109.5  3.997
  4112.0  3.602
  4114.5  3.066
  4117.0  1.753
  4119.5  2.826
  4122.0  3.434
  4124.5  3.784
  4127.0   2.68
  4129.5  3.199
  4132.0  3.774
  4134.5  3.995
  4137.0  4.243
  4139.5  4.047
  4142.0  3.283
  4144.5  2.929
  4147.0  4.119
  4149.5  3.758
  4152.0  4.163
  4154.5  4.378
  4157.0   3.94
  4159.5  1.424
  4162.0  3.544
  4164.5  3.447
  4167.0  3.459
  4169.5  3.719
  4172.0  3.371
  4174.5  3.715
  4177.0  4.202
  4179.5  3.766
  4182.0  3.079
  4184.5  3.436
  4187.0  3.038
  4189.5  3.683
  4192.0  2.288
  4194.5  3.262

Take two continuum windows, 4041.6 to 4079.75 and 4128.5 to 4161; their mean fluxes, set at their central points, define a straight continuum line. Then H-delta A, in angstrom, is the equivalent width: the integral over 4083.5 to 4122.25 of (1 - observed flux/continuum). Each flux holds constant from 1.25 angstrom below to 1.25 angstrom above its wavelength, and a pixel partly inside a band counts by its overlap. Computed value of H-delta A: 8.3 angstrom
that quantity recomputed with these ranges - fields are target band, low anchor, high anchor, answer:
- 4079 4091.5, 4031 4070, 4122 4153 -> 4.9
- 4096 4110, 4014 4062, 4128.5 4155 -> 2.8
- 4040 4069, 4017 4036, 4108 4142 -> -1.1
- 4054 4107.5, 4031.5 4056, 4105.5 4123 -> 8.2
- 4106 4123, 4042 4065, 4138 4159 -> 3.1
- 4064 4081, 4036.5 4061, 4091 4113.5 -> 2.4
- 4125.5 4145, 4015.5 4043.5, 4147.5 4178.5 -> 1.1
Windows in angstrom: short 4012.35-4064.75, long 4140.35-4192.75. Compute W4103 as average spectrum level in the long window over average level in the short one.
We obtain 0.8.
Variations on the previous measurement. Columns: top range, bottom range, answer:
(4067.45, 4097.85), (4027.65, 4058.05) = 0.70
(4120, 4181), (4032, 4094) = 0.94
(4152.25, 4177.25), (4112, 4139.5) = 1.06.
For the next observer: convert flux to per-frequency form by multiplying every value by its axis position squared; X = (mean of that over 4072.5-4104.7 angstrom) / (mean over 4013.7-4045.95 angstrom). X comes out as 0.73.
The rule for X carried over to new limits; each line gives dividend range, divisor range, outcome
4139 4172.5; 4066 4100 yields 1.18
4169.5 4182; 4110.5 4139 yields 1.14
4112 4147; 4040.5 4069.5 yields 0.85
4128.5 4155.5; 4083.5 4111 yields 1.28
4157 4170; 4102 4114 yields 0.97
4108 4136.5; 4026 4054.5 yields 0.78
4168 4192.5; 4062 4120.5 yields 1.16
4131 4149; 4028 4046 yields 0.88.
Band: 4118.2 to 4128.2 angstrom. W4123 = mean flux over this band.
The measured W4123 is 3.18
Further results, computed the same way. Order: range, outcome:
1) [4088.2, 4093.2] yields 2.26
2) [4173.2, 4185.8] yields 3.64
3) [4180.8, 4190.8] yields 3.31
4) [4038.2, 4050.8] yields 4.94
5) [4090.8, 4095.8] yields 3.69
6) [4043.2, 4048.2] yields 4.54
